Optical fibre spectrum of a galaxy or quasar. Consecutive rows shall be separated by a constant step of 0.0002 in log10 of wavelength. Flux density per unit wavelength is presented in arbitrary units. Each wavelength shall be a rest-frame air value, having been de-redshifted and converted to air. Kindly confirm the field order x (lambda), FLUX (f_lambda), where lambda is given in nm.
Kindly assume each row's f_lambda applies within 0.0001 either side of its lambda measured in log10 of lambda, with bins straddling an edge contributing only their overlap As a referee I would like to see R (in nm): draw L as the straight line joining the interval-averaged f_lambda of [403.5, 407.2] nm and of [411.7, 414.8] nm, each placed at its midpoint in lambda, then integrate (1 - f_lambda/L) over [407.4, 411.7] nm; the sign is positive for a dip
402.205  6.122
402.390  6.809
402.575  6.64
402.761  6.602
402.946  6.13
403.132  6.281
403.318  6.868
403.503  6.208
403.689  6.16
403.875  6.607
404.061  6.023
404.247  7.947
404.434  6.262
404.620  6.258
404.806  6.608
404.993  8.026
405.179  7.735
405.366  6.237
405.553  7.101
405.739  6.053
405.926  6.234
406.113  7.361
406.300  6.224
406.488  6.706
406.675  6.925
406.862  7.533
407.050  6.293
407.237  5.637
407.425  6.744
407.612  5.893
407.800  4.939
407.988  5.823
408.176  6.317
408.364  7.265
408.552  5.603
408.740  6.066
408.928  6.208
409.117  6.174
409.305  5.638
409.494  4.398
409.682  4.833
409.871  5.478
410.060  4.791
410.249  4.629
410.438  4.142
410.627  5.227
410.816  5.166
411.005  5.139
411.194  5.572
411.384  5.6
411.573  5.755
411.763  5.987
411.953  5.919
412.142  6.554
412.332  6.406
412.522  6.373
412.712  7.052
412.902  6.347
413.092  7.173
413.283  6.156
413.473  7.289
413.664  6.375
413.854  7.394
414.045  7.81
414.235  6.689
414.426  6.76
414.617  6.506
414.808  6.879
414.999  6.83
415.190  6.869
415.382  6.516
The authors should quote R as 0.76 nm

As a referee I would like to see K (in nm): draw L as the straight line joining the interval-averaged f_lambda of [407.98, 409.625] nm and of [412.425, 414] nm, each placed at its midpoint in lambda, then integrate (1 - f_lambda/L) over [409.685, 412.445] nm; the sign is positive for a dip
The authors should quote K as 0.408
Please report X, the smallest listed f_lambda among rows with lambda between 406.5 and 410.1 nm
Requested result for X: 4.398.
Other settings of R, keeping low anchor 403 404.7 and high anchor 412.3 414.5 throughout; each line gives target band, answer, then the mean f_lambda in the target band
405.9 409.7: 0.27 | 6.16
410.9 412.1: 0.19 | 5.7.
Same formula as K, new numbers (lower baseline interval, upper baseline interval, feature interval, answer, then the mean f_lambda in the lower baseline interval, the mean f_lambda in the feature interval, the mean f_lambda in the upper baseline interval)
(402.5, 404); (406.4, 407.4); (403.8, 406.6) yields -0.10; 6.43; 6.76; 6.63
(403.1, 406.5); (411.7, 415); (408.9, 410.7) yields 0.43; 6.68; 5.11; 6.7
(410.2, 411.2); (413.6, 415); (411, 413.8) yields -0.20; 4.95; 6.3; 6.93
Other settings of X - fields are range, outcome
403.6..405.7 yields 6.023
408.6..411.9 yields 4.142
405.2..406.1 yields 6.053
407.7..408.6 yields 4.939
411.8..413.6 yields 5.919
